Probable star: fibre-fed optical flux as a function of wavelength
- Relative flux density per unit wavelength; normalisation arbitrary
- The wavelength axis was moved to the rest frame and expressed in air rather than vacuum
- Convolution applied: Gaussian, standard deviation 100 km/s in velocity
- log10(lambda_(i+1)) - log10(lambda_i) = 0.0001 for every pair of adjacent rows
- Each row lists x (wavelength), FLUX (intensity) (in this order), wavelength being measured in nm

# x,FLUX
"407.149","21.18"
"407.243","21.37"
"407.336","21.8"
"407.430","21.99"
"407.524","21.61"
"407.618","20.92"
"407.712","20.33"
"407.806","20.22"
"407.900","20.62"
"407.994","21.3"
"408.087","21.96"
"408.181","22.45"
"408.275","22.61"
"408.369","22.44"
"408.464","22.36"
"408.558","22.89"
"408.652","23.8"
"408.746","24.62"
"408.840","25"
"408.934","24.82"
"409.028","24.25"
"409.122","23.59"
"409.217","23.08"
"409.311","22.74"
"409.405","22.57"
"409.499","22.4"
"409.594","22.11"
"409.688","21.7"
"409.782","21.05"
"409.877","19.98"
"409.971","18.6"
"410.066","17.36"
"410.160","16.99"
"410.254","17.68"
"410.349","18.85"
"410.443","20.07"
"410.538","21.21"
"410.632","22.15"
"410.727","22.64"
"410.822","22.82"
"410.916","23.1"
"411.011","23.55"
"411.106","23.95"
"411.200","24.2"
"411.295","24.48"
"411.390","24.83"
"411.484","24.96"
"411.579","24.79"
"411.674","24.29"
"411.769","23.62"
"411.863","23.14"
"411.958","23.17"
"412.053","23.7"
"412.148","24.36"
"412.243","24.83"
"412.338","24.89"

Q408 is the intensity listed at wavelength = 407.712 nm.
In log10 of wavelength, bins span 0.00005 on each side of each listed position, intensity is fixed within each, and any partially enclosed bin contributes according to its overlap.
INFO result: 20.33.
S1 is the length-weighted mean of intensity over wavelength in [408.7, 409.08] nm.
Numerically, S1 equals 24.7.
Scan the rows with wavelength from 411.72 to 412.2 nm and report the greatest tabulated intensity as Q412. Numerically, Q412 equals 24.36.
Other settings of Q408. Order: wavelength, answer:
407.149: 21.18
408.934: 24.82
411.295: 24.48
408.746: 24.62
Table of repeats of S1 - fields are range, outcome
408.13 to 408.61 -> 22.5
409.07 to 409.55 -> 22.9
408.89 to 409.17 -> 24.2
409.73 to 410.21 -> 18.8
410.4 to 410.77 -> 21.5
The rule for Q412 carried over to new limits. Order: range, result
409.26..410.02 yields 22.74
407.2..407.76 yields 21.99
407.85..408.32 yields 22.61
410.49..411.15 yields 23.95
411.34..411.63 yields 24.96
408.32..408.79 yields 24.62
